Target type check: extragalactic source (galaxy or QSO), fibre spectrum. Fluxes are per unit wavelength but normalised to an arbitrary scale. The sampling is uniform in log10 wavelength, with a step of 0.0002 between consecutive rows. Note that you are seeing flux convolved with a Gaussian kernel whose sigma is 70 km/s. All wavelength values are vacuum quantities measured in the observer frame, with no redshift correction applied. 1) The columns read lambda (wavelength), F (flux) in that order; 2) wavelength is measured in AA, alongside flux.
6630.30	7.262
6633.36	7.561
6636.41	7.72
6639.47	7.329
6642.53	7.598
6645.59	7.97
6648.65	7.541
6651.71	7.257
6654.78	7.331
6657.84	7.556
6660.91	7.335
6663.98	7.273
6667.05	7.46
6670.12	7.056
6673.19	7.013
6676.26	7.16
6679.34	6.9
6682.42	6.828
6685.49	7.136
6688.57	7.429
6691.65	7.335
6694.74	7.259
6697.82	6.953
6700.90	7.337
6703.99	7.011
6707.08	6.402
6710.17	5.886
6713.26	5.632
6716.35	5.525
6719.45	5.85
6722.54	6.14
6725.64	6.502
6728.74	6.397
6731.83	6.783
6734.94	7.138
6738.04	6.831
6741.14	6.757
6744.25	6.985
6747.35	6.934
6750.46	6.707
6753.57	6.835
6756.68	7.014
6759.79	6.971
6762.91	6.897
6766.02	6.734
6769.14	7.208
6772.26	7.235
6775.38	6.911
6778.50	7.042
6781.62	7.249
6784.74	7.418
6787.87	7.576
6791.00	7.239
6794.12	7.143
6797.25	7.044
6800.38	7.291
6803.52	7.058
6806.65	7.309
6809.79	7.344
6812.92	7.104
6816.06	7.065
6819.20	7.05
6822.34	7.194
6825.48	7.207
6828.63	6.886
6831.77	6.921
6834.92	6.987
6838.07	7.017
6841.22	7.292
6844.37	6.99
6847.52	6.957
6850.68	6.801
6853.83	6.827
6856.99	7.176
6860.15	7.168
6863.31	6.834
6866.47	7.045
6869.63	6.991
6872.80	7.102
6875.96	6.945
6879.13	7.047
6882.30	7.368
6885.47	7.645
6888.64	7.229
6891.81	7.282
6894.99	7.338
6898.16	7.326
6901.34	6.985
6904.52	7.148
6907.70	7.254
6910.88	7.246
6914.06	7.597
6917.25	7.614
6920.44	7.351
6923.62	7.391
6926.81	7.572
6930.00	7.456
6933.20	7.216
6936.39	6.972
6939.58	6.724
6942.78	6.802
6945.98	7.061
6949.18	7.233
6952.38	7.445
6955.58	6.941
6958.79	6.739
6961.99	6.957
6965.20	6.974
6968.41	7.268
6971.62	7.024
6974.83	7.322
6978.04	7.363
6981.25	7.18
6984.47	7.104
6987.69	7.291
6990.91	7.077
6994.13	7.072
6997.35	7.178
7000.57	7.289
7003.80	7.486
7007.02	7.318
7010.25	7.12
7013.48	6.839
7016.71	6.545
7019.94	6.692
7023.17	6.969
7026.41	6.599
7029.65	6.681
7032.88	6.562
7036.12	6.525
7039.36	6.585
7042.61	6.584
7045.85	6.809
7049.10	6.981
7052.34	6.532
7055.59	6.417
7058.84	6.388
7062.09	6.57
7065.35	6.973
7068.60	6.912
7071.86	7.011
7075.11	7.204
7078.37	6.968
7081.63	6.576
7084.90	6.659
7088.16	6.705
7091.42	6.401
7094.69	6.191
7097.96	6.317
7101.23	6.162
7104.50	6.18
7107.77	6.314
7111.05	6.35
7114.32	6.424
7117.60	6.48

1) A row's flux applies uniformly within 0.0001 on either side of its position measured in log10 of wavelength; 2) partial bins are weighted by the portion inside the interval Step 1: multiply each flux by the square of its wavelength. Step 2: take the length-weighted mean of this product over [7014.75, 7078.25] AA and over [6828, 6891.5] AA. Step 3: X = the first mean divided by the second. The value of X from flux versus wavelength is 1.00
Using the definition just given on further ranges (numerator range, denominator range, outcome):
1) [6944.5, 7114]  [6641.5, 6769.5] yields 1.09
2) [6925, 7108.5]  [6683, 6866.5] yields 1.06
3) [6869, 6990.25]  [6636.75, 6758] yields 1.11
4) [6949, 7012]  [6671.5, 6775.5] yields 1.14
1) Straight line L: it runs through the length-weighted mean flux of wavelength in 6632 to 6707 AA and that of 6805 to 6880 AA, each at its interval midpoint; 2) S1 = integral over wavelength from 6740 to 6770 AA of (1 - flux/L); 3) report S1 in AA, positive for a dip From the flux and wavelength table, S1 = 1.1 AA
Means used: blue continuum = 7.29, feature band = 6.9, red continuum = 7.05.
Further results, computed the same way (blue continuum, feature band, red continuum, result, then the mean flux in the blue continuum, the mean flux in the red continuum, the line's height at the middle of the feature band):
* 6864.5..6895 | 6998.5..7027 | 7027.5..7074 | -0.8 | 7.19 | 6.69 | 6.8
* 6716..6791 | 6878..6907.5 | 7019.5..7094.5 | -2.1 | 6.85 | 6.7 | 6.78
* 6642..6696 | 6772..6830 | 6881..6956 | 0.8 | 7.3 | 7.26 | 7.28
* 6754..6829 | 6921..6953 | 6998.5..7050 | -1.1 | 7.13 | 6.85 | 6.96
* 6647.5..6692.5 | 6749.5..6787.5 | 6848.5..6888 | 0.6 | 7.24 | 7.08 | 7.16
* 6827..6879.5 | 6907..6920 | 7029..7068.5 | -1.0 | 7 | 6.64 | 6.89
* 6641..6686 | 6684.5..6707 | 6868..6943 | 0.4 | 7.3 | 7.24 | 7.29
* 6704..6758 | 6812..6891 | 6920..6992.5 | -2.6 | 6.5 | 7.15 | 6.85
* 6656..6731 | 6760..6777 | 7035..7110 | -0.6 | 6.81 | 6.6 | 6.77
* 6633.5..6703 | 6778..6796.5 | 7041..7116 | -0.5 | 7.31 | 6.59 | 7.1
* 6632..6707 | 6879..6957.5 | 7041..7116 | -4.4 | 7.29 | 6.59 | 6.86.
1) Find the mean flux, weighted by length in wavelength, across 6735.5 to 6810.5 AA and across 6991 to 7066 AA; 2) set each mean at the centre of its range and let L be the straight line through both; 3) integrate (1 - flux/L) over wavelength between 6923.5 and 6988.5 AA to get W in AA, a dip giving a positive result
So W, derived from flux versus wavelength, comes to -2.3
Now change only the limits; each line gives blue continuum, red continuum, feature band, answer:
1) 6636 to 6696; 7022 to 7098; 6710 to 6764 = 4.81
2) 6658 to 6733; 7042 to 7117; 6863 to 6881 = -0.84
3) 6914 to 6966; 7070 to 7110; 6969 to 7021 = -1.36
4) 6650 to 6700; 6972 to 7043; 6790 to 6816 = -0.23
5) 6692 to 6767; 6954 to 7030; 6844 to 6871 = -0.51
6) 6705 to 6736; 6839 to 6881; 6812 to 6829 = -0.77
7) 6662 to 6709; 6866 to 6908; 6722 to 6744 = 1.32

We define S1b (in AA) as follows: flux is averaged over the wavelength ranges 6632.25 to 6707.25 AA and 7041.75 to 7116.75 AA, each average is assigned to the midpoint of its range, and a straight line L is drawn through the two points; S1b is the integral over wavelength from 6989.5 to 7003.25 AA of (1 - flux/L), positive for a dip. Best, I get -0.9 AA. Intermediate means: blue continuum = 7.28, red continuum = 6.59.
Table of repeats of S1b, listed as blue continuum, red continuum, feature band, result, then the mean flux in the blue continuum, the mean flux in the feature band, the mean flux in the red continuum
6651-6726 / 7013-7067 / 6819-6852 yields -1.2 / 6.86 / 7.03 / 6.66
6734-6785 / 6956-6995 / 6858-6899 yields -0.7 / 6.98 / 7.18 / 7.11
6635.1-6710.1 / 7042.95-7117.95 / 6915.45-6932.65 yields -1.6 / 7.23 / 7.46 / 6.59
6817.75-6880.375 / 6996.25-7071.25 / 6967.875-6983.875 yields -0.8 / 7.02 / 7.22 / 6.81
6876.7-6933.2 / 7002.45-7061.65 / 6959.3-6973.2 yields 0.0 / 7.33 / 7.03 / 6.75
